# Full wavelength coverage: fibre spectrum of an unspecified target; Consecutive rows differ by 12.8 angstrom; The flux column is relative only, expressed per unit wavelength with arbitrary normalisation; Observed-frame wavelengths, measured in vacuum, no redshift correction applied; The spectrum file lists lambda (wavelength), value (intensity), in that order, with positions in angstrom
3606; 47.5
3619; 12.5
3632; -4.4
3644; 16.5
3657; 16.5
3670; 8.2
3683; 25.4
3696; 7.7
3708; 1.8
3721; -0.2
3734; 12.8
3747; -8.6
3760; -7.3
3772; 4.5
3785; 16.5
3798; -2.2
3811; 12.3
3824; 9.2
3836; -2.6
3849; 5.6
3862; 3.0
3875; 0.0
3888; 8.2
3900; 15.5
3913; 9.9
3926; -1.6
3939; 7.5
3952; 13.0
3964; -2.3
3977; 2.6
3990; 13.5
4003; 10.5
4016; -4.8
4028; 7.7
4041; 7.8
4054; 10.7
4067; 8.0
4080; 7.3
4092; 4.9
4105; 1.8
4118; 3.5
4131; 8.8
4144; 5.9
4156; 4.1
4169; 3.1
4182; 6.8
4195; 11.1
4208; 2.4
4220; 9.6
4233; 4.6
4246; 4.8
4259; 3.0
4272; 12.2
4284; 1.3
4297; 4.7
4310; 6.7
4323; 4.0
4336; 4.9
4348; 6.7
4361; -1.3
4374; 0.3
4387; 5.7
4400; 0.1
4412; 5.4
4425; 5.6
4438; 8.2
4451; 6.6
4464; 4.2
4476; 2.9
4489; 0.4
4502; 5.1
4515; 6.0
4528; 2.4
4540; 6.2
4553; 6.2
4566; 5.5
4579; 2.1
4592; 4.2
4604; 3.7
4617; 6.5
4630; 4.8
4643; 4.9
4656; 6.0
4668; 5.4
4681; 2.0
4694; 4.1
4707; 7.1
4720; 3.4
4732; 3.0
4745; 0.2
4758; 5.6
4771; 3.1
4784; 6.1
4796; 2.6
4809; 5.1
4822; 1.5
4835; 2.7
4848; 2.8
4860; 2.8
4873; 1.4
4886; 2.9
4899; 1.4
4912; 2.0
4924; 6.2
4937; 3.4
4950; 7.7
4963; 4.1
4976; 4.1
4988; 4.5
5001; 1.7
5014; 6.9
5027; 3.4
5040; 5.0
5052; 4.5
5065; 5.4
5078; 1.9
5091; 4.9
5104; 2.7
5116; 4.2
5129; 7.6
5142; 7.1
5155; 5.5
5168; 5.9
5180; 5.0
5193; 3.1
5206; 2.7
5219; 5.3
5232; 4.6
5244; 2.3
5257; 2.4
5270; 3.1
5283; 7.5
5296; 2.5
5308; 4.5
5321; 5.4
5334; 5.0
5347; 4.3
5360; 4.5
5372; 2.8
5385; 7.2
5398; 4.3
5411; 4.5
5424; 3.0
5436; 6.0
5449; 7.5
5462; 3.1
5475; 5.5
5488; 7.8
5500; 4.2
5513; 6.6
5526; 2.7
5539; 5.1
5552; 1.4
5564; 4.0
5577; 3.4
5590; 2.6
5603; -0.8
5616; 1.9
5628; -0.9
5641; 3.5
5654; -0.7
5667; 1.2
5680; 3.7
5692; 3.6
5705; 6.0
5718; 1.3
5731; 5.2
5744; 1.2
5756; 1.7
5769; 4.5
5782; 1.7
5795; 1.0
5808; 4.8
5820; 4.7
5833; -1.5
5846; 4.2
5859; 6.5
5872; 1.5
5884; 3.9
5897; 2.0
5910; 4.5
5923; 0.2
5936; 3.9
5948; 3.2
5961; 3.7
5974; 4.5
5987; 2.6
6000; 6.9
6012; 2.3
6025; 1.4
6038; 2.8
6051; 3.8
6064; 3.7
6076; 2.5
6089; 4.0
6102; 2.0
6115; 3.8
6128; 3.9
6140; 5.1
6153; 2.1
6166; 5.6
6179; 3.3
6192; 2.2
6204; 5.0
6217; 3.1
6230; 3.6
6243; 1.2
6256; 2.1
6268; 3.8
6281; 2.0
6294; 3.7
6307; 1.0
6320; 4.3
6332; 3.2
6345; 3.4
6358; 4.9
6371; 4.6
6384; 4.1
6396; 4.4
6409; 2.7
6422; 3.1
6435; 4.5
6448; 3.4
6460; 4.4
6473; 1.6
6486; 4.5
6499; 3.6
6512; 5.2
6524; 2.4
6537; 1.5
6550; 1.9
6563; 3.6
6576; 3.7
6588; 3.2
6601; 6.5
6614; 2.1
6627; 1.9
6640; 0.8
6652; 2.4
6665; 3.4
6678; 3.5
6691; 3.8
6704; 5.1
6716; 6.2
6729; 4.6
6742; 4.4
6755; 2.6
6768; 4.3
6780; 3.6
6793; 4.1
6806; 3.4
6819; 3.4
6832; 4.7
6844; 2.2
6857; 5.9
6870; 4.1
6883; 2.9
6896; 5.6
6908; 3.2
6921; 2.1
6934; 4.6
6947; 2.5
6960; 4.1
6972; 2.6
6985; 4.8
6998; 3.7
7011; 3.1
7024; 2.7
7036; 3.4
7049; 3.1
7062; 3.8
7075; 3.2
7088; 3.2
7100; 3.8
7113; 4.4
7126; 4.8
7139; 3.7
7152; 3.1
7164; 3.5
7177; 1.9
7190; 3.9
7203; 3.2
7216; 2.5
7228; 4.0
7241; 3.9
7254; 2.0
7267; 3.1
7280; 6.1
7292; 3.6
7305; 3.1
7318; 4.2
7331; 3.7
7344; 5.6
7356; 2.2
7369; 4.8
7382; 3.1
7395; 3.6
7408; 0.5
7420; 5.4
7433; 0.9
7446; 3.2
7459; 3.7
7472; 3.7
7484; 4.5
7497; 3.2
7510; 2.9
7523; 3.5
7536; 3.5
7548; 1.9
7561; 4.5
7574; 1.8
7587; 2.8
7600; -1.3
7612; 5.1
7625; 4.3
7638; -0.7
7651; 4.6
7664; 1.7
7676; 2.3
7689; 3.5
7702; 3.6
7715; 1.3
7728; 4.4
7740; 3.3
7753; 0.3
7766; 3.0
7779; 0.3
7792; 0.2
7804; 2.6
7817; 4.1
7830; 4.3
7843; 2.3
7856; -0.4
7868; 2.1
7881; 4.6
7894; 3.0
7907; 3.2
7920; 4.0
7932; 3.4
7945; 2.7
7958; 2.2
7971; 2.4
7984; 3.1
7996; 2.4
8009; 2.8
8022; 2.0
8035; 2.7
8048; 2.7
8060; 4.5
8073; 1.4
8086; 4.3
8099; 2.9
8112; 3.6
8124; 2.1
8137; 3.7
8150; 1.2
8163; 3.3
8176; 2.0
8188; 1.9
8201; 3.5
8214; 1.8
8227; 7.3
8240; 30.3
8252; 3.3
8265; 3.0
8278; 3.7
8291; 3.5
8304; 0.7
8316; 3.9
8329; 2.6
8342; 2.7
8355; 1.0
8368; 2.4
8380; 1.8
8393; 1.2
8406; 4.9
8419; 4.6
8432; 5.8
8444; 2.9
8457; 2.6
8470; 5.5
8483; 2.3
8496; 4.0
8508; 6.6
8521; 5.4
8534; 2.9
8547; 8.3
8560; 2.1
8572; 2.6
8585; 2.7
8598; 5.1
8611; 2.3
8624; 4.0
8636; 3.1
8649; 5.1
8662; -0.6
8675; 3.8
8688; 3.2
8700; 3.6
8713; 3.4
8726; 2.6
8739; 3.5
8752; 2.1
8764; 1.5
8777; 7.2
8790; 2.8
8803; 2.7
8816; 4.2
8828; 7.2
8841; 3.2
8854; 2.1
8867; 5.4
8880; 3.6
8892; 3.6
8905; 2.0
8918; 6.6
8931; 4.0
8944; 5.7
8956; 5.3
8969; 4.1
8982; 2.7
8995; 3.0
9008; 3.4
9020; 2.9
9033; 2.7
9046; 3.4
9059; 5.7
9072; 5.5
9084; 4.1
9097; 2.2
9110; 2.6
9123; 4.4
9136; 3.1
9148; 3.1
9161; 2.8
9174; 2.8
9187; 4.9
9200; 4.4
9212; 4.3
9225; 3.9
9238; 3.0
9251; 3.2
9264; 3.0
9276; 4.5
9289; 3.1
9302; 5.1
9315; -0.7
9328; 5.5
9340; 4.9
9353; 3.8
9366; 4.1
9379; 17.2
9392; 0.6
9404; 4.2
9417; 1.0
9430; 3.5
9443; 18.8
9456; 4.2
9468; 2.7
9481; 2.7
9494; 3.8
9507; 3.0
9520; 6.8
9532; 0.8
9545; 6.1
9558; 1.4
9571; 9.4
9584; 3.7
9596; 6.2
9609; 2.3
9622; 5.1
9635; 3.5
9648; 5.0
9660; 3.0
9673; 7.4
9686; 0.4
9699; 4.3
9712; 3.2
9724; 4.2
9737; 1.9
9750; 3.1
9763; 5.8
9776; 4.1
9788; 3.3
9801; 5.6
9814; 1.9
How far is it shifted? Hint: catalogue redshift 1.21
